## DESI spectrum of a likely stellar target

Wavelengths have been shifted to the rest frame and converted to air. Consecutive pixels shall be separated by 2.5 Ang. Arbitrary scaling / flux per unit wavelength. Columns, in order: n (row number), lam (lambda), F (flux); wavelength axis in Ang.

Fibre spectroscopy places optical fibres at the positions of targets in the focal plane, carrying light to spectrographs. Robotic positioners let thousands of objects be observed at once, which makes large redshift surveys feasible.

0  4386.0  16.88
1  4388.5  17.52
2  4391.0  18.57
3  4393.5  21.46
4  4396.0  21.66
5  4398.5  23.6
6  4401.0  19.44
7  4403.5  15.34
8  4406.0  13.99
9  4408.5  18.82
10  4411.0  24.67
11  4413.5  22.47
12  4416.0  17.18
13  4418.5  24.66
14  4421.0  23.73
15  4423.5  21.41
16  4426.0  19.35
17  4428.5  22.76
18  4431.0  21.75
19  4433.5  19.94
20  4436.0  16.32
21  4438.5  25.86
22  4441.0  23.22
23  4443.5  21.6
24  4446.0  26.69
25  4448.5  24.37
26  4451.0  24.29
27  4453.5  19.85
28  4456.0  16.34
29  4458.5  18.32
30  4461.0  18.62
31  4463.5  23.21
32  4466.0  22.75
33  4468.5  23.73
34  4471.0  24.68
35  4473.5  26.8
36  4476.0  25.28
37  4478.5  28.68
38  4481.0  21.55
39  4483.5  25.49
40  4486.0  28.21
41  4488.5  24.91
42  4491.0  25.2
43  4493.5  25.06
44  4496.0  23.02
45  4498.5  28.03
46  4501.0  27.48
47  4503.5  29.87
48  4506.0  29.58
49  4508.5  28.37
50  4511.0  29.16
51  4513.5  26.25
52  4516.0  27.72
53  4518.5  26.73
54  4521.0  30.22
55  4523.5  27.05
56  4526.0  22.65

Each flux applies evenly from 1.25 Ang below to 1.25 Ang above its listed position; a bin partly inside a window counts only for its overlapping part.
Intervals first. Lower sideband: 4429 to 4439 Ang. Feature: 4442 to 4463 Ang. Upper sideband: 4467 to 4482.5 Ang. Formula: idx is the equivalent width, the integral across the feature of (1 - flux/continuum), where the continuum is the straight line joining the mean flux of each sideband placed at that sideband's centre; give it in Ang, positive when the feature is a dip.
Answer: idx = 1.2 Ang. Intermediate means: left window 20.7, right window 25.1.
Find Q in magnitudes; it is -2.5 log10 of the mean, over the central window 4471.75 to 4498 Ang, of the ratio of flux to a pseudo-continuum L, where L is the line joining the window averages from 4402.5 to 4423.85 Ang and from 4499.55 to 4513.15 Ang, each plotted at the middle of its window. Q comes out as 0.05 mag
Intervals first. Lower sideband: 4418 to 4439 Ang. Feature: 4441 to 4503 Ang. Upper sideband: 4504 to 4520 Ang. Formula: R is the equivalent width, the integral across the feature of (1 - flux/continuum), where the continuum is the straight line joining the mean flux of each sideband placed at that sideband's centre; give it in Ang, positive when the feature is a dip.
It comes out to 2.4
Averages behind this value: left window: 21.5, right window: 28.1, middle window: 24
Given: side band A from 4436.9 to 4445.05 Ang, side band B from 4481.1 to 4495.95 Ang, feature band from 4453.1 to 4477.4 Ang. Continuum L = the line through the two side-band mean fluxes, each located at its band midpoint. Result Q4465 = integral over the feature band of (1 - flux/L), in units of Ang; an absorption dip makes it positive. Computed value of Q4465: 2.27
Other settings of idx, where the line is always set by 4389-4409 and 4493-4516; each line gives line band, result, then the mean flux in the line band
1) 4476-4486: 0.0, 25.6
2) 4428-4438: 0.6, 20.4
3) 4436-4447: -0.4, 23.4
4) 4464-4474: 0.2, 24.2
